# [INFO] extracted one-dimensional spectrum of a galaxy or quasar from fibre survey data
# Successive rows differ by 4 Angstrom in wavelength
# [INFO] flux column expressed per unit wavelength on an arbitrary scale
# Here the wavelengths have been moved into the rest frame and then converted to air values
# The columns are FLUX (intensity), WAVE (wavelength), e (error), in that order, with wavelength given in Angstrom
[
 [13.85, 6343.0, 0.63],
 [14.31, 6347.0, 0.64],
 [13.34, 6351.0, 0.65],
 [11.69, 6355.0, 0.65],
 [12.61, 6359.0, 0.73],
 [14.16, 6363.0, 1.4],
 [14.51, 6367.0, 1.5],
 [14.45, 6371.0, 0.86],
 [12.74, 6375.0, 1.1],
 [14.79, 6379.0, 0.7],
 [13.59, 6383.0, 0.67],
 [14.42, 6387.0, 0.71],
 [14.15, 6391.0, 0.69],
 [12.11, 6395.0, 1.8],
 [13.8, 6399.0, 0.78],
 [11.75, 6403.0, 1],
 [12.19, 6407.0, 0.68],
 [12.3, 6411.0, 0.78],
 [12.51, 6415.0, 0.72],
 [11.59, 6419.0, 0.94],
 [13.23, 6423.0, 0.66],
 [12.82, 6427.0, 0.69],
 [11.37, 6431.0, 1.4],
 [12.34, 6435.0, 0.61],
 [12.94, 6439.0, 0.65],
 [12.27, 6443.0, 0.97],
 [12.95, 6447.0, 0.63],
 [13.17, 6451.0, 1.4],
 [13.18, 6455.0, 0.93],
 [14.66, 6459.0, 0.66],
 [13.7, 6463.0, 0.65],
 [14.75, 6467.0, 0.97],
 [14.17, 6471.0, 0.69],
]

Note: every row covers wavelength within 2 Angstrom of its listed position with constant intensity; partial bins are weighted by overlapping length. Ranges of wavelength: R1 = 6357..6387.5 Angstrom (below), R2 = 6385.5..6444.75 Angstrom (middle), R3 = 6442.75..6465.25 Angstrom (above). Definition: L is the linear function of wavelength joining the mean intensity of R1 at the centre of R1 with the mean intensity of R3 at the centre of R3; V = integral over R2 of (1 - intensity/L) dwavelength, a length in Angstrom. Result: 4.4 Angstrom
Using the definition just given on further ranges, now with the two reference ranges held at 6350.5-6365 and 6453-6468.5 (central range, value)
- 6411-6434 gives 2.23 Angstrom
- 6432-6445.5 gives 1.33 Angstrom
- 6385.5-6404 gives 0.03 Angstrom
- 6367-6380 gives -0.92 Angstrom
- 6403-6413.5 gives 1.02 Angstrom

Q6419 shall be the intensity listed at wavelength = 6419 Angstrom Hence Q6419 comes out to 11.59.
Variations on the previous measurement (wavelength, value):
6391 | 14.15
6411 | 12.3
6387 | 14.42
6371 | 14.45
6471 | 14.17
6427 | 12.82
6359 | 12.61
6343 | 13.85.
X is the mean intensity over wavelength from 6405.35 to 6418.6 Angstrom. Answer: 12.2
